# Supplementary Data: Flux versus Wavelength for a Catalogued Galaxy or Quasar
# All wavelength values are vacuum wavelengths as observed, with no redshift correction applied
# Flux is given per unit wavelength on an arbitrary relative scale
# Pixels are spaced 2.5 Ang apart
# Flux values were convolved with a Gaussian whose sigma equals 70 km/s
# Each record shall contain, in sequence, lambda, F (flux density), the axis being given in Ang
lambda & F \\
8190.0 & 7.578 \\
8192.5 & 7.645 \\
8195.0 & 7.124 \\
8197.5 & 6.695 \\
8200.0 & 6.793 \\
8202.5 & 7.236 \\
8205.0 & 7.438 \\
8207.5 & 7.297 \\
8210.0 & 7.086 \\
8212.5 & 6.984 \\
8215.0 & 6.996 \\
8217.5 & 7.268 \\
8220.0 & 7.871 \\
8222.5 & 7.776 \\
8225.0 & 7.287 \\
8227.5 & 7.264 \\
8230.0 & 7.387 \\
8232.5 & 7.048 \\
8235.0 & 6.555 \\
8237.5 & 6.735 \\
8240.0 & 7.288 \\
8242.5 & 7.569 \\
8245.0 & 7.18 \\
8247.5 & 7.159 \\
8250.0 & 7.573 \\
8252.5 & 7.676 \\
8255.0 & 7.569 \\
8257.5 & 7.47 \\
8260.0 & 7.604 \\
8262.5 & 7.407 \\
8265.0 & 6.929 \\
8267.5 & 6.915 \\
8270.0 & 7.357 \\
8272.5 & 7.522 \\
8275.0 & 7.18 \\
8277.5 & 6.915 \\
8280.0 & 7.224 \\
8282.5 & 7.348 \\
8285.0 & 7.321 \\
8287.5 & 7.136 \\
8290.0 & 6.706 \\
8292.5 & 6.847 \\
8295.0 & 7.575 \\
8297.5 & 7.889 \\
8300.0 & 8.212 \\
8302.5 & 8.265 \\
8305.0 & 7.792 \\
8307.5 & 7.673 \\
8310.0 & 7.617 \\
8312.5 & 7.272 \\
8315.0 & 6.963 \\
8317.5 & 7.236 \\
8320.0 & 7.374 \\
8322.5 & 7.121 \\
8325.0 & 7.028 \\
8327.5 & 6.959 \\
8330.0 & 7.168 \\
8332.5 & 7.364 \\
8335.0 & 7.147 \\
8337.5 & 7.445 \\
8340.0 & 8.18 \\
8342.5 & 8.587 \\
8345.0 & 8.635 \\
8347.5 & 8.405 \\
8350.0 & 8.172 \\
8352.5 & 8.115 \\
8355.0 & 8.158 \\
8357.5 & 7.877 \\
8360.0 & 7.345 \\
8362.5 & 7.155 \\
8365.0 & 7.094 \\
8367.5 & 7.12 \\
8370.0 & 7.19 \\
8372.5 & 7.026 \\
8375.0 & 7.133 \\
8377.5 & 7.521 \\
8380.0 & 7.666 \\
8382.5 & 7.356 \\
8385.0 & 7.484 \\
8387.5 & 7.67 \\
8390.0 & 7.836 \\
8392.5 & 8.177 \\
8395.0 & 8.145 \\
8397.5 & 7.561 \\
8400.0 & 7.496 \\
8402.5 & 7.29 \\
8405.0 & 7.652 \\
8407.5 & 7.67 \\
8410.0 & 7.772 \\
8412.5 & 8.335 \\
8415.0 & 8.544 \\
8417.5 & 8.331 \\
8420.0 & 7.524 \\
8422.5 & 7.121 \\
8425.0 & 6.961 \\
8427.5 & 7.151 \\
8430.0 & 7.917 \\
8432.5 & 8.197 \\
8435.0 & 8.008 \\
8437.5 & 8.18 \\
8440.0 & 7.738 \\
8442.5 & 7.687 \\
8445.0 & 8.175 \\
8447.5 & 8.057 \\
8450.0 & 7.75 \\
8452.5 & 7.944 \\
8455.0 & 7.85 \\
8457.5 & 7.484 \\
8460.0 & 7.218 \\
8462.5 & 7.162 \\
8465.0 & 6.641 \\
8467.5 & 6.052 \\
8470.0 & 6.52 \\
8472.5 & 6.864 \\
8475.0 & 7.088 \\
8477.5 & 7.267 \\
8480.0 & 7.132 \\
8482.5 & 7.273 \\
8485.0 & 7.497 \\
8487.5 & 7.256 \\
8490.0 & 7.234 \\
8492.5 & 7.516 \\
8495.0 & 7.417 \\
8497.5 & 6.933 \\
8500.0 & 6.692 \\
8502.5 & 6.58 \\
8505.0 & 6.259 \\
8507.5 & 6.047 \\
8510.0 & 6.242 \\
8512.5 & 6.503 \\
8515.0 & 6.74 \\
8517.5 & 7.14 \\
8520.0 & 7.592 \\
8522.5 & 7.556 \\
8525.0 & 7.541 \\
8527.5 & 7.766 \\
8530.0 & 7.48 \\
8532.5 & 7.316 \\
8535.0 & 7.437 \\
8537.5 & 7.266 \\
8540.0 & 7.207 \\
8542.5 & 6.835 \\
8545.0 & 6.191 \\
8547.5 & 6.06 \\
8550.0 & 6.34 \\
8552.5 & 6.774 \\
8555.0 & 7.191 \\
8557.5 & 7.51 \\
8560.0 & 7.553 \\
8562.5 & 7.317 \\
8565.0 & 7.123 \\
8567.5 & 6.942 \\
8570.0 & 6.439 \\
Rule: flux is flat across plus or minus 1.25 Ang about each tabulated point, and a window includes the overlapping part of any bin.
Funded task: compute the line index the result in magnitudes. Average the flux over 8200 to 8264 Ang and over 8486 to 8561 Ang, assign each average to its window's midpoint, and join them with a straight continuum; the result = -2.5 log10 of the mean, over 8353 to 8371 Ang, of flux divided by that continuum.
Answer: -0.04 mag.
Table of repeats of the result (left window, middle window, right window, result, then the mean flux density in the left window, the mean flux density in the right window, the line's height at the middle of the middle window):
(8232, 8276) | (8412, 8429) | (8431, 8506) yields -0.05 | 7.27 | 7.33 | 7.31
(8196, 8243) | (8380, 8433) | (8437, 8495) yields -0.06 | 7.18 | 7.36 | 7.32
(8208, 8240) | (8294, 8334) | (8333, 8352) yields 0.05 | 7.19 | 8.05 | 7.85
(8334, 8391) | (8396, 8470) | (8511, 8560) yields -0.03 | 7.67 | 7.08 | 7.43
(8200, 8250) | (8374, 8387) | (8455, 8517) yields -0.06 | 7.23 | 6.92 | 7.05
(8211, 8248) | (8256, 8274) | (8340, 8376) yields 0.01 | 7.22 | 7.74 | 7.37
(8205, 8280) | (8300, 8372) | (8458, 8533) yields -0.06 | 7.27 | 7.02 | 7.18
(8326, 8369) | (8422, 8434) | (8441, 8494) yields -0.01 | 7.69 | 7.32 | 7.44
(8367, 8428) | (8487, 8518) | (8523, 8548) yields 0.07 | 7.6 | 7.15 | 7.26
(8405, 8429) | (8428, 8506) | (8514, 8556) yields 0.02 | 7.71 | 7.09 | 7.45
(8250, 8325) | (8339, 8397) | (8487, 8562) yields -0.07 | 7.38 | 7.01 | 7.25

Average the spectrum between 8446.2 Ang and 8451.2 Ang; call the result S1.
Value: 7.91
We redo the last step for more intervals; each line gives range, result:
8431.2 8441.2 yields 8.03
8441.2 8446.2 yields 7.93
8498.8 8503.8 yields 6.63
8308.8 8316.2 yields 7.28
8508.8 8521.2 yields 6.84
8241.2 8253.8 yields 7.43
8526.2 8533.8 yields 7.52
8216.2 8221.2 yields 7.56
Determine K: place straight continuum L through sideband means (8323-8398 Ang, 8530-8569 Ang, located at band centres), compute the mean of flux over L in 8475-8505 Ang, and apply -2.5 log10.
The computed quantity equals 0.01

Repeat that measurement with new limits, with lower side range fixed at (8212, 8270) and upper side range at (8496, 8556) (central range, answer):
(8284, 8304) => -0.04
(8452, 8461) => -0.09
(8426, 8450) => -0.13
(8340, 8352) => -0.18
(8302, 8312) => -0.08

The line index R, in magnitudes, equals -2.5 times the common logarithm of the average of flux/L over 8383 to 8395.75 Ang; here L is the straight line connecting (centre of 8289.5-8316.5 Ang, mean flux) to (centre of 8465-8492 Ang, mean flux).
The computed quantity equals -0.08 mag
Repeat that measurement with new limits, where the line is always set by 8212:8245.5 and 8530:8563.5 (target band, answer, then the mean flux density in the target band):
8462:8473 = 0.08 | 6.6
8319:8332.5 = 0.00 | 7.15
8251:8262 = -0.05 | 7.57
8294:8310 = -0.10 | 7.88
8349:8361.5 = -0.11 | 7.91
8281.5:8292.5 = 0.02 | 7.09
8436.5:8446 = -0.12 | 7.93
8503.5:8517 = 0.10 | 6.41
